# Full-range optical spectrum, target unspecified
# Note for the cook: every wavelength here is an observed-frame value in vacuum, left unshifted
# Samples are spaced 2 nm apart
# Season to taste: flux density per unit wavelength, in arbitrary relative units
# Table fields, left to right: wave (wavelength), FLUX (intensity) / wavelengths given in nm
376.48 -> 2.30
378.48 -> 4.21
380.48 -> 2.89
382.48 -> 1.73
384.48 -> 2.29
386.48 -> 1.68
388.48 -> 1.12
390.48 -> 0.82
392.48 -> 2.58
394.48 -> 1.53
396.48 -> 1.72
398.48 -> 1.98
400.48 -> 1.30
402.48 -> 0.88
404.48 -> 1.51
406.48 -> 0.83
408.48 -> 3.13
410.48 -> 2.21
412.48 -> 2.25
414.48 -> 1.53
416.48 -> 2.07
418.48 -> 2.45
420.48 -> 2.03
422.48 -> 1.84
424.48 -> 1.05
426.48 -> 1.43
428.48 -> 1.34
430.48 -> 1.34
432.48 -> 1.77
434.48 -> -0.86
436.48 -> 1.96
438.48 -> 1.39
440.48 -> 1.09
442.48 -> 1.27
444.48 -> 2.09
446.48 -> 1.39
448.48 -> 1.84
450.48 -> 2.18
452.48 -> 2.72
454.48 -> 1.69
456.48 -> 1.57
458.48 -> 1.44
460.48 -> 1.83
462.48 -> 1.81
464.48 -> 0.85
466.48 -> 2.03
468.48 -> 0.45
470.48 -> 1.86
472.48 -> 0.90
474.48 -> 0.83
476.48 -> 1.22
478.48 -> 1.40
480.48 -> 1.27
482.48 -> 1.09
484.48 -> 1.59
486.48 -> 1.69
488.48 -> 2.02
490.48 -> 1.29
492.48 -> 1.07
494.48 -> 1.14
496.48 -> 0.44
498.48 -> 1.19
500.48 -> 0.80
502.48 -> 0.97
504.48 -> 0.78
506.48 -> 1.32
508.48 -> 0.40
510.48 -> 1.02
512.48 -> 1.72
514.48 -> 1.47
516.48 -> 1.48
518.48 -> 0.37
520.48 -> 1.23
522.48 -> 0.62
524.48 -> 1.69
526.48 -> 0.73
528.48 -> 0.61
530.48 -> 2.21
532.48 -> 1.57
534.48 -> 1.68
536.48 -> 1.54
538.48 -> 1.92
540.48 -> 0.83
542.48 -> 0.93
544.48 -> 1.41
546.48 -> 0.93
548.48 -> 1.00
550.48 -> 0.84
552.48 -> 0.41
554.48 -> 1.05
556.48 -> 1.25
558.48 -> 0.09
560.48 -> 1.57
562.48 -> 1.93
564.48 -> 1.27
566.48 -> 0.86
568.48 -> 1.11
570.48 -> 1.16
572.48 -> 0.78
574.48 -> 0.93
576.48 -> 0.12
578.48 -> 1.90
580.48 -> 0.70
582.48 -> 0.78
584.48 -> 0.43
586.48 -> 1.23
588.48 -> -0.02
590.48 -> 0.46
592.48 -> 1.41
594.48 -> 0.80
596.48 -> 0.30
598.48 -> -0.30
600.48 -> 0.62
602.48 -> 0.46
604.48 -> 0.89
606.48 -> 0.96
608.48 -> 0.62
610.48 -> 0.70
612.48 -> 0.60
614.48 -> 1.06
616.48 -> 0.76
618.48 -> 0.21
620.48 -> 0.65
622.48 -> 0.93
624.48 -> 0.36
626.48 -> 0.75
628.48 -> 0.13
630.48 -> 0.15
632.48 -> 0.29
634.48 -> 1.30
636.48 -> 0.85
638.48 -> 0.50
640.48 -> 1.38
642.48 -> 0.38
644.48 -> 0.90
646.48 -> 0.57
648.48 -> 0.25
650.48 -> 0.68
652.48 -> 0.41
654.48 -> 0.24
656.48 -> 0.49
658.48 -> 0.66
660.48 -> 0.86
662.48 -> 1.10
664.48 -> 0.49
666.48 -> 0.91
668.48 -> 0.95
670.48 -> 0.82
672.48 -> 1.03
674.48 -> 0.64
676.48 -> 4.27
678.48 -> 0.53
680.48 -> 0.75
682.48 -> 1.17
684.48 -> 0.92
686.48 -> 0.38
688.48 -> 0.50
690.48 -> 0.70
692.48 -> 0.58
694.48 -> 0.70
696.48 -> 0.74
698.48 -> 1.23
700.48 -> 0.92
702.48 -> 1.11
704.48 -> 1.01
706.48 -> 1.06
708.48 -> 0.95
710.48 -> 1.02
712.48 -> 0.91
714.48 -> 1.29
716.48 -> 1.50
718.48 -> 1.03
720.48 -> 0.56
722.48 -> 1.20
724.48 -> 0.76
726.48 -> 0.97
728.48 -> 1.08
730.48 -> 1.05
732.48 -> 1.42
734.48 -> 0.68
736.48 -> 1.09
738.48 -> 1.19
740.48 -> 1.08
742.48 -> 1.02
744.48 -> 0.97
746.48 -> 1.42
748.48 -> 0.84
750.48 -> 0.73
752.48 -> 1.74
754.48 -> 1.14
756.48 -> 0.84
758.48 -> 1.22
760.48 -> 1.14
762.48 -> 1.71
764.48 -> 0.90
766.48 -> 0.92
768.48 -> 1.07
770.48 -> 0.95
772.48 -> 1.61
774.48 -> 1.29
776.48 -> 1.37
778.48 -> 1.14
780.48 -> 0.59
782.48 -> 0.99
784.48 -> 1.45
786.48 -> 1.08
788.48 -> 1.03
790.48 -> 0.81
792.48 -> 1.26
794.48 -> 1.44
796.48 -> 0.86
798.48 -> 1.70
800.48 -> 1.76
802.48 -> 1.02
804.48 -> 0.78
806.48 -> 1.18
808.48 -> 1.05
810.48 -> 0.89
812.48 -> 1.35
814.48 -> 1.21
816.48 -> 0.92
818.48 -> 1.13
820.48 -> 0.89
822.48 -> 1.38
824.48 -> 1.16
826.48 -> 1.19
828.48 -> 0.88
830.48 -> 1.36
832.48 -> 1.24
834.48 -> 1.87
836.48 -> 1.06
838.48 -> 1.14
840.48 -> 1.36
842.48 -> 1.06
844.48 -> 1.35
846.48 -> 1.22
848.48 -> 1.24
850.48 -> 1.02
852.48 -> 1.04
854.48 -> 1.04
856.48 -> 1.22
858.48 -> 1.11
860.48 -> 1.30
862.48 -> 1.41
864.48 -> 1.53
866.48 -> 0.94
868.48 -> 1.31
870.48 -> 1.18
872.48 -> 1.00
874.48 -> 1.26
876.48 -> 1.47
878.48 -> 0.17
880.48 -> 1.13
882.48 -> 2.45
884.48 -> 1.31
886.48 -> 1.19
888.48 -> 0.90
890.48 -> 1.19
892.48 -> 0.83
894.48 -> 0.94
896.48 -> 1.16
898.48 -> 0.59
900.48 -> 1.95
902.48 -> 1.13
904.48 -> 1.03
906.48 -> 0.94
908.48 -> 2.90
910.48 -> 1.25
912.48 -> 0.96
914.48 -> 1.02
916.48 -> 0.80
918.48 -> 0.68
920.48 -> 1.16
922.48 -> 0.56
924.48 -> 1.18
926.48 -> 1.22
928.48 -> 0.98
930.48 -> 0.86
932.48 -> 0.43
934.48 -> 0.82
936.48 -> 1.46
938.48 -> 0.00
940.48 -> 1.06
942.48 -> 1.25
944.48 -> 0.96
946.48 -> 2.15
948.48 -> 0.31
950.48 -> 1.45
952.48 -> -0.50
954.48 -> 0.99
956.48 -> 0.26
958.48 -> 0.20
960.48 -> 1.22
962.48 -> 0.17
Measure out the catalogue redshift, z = 0.815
